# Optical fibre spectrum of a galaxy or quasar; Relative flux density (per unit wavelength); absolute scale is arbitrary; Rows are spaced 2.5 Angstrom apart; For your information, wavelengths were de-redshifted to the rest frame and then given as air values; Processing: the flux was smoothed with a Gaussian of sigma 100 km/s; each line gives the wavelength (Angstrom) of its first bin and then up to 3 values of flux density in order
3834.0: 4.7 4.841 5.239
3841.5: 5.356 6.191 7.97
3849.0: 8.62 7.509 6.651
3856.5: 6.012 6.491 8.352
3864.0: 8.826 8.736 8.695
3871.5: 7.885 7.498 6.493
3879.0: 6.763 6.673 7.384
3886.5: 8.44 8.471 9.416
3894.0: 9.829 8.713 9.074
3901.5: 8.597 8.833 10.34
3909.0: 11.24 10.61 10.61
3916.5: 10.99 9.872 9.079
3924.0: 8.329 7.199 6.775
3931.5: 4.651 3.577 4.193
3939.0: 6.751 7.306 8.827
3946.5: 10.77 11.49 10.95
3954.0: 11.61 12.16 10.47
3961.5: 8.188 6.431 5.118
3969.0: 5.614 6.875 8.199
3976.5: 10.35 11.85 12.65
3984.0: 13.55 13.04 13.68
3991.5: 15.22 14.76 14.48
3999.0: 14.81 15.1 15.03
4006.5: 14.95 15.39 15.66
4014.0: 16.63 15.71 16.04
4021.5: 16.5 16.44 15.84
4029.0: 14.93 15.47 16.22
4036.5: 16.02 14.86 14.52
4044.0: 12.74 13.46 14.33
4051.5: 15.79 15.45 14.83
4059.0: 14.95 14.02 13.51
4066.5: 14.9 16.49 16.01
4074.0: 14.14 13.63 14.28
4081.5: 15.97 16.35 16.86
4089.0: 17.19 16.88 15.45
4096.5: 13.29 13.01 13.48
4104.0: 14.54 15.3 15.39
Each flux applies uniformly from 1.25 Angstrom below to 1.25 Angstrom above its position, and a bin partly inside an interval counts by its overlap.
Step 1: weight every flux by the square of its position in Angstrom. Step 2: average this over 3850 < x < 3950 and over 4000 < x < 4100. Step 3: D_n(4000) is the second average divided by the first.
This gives 2.00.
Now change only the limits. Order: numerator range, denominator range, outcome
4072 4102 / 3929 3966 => 1.96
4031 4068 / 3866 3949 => 1.91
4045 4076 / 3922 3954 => 2.02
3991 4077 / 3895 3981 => 1.82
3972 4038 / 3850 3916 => 1.83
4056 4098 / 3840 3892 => 2.25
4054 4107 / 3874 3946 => 2.00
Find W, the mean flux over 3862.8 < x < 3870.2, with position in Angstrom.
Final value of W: 8.75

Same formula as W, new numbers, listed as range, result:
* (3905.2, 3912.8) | 10.7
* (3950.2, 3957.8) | 11.6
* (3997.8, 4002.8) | 15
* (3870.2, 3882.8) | 7.07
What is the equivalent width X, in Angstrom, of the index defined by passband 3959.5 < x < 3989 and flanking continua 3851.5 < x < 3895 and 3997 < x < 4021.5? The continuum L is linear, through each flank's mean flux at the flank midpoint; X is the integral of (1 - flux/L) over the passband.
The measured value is 8.98 Angstrom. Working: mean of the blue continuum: 7.78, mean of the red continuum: 15.5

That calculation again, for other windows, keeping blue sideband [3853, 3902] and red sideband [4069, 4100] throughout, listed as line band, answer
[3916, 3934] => 3.6 Angstrom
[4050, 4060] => -0.7 Angstrom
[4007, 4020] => -3.1 Angstrom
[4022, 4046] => -3.0 Angstrom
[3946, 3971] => 3.7 Angstrom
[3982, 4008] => -4.9 Angstrom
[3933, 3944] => 4.6 Angstrom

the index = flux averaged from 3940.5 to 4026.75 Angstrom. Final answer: 12.3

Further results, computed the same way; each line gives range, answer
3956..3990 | 9.79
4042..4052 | 14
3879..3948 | 8.37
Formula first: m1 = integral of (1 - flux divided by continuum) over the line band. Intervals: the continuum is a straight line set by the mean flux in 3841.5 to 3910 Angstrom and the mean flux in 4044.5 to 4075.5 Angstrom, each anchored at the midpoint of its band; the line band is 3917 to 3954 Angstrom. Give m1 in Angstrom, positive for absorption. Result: 8.0 Angstrom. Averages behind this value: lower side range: 8.08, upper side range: 14.8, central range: 8.03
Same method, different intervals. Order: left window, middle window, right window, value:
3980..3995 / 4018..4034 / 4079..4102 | -1.7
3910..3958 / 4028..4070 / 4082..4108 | -4.6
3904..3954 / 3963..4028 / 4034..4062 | -4.7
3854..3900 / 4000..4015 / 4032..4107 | -3.2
